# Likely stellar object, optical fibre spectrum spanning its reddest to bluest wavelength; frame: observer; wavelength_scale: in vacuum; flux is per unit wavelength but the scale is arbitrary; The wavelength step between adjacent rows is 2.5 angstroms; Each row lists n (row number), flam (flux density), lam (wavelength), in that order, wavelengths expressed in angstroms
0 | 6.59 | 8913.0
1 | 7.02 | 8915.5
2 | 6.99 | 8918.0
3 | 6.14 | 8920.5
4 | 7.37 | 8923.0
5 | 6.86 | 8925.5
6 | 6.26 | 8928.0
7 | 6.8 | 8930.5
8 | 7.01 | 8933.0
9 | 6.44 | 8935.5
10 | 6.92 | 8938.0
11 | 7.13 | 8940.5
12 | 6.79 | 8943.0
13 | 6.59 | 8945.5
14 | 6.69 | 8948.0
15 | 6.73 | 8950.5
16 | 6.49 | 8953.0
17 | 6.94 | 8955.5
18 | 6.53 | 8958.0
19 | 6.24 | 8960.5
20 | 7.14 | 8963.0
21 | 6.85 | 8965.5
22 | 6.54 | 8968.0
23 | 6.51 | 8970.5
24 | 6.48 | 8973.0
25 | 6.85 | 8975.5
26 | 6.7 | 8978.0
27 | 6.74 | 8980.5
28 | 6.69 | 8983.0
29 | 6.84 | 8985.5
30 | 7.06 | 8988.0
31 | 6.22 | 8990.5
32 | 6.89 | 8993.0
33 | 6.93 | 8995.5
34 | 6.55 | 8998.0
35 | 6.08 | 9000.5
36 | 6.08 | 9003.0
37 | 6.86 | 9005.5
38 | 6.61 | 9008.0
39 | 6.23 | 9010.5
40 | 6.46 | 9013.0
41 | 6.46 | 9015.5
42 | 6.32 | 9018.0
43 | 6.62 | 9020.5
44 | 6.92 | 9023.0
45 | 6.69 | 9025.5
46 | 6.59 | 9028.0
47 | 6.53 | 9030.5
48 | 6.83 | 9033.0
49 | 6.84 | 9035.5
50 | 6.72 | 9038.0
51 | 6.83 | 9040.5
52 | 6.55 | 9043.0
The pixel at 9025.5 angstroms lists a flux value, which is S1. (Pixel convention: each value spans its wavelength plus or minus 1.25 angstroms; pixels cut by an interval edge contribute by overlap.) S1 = 6.69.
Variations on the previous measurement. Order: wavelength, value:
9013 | 6.46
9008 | 6.61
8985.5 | 6.84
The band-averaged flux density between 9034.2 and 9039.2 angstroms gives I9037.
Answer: 6.78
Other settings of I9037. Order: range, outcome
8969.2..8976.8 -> 6.61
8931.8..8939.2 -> 6.79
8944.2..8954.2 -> 6.63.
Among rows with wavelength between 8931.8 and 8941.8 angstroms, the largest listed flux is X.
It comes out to 7.13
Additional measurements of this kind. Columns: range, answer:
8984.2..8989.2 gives 7.06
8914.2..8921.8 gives 7.02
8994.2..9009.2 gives 6.93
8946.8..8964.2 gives 7.14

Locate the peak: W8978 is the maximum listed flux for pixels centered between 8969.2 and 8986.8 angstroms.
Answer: 6.85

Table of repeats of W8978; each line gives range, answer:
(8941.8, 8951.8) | 6.79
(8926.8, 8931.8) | 6.8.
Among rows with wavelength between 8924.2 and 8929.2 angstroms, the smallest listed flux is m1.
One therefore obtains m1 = 6.26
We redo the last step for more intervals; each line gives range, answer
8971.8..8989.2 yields 6.48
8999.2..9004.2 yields 6.08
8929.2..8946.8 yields 6.44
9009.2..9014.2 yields 6.23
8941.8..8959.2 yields 6.49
